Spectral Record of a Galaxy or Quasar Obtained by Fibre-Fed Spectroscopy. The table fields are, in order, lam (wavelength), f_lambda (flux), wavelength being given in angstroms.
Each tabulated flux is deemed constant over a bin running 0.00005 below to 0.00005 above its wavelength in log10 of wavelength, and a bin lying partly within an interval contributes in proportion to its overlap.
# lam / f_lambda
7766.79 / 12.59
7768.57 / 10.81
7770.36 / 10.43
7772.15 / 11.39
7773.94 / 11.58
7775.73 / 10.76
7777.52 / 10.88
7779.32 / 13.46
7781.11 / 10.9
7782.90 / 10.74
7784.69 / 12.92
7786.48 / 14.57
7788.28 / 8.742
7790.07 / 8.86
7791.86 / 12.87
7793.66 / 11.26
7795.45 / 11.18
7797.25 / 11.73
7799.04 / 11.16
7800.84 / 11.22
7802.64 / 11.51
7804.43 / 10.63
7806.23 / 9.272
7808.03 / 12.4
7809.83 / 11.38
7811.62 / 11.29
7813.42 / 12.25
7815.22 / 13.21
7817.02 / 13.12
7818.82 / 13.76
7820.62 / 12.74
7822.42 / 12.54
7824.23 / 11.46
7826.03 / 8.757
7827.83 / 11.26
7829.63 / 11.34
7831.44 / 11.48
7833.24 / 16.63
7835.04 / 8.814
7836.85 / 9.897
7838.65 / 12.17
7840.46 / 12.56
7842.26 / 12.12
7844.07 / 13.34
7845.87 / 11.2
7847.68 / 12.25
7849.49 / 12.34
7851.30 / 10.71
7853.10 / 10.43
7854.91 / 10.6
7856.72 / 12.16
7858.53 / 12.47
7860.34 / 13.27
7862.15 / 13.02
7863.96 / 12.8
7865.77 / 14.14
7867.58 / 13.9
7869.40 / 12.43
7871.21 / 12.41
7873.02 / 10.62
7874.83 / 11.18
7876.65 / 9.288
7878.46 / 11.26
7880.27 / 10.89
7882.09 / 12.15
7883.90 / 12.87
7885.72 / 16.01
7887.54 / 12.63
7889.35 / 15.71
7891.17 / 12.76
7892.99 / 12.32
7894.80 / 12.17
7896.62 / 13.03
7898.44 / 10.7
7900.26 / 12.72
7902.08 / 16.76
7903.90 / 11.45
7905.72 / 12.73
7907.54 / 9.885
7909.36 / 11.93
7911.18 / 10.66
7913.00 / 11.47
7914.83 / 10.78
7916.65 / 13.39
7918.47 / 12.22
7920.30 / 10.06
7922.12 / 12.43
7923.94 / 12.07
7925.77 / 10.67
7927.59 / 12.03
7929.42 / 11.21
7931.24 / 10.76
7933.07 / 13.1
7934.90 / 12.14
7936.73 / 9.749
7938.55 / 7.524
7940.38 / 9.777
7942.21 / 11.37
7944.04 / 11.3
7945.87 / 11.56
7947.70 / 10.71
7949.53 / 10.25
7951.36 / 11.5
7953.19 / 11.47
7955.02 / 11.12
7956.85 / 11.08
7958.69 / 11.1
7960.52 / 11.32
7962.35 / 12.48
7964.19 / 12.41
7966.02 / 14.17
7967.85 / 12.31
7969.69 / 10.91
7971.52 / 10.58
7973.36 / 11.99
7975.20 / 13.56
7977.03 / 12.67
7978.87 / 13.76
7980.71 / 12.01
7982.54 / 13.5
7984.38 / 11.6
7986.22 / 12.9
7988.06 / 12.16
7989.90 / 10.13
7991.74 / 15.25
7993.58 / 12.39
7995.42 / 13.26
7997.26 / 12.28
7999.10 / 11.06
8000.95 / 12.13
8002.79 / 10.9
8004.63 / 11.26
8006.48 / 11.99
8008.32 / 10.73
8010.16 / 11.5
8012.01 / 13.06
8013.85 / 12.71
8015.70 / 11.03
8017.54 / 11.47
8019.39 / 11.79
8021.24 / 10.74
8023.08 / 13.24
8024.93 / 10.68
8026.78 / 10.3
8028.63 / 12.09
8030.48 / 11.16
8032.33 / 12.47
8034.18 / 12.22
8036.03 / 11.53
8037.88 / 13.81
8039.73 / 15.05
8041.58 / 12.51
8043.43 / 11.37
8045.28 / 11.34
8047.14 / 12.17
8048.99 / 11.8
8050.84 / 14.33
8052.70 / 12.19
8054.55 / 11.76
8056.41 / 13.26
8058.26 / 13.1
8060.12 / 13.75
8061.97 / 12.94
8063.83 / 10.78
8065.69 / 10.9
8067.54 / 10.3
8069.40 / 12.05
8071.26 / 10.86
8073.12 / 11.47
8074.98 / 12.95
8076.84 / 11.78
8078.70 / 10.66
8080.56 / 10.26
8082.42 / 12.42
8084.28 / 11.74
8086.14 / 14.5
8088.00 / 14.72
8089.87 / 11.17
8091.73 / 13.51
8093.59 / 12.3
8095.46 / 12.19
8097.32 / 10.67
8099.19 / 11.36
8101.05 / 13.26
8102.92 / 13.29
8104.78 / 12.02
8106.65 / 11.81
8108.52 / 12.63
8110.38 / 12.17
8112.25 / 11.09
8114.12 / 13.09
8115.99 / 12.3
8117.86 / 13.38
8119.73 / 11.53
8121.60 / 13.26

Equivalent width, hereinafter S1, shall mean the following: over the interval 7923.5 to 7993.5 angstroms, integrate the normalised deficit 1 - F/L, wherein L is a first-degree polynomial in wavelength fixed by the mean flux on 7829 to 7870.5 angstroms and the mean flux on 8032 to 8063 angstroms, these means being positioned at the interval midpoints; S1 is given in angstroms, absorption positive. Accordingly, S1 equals 4.29 angstroms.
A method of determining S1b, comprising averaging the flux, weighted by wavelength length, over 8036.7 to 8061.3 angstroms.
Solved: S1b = 12.8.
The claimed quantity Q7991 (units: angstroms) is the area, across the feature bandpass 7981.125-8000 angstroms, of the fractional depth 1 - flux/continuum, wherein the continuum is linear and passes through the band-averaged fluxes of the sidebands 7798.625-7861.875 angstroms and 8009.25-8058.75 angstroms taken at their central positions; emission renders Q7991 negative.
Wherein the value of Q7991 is -0.6 angstroms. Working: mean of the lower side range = 11.8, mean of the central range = 12.4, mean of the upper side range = 12.2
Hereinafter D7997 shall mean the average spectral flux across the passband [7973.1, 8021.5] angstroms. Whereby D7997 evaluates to 12.2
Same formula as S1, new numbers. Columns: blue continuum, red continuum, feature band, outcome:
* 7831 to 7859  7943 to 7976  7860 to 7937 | -3.0 angstroms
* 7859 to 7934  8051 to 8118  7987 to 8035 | 1.4 angstroms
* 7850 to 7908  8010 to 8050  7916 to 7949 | 2.8 angstroms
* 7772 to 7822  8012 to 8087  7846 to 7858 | 0.3 angstroms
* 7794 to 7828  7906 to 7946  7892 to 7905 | -1.6 angstroms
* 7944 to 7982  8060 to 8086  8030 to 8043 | -1.1 angstroms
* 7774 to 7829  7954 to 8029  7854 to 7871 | -1.5 angstroms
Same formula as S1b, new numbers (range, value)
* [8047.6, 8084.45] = 12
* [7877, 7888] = 12.5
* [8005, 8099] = 12.1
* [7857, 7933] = 12.2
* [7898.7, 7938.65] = 11.7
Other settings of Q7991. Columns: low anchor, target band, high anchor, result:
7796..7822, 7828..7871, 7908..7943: -2.0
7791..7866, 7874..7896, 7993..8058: -1.0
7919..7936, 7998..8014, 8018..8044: 0.4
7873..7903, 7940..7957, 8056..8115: 1.9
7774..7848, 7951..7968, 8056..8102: 0.0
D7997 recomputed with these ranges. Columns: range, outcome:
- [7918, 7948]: 11.1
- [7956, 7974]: 11.8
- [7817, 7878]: 12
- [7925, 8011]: 11.7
